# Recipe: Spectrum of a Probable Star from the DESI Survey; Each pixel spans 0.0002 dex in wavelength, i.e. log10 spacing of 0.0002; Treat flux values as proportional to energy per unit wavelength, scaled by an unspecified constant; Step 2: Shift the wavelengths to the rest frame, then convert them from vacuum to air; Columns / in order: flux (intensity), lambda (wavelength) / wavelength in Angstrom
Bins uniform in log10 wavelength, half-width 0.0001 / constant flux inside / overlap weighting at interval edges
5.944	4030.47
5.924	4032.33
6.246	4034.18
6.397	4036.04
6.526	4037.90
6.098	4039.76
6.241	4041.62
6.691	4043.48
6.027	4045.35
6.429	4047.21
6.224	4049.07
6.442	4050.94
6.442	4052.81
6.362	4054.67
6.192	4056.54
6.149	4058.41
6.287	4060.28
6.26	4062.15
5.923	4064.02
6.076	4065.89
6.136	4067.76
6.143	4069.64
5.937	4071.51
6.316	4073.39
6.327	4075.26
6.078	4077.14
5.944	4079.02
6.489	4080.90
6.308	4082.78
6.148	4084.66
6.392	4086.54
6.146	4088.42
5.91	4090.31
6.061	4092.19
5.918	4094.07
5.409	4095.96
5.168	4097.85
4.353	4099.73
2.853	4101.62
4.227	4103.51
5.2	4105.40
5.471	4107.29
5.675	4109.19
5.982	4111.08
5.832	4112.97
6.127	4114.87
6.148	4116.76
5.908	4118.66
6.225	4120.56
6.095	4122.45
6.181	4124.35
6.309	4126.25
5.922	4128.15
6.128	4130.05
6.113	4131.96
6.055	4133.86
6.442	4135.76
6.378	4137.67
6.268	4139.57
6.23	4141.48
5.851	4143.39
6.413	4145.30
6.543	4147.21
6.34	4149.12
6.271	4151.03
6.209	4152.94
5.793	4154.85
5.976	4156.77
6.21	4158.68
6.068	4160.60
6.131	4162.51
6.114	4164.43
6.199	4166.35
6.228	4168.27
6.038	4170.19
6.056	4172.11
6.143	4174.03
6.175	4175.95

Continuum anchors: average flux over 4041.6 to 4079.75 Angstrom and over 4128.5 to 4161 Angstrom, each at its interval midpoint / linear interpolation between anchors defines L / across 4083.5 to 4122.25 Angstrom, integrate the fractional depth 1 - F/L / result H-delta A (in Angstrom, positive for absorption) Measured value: 4.0 Angstrom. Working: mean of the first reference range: 6.22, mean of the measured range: 5.57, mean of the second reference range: 6.19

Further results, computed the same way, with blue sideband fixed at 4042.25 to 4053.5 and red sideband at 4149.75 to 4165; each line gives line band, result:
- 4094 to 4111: 3.6 Angstrom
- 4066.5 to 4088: 0.3 Angstrom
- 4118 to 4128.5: 0.1 Angstrom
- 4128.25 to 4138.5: -0.1 Angstrom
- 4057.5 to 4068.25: 0.3 Angstrom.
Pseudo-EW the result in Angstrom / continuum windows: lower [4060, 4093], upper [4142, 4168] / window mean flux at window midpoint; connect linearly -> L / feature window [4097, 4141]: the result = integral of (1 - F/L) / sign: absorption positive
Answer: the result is 3.3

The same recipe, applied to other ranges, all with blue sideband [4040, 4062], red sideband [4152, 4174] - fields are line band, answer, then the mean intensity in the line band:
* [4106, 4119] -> 0.7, 5.86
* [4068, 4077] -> 0.1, 6.17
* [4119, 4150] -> -0.3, 6.21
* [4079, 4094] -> 0.2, 6.18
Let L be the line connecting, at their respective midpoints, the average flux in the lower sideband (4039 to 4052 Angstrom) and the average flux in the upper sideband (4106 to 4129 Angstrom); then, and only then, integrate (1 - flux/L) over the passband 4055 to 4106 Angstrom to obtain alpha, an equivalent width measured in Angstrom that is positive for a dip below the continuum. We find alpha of 2.93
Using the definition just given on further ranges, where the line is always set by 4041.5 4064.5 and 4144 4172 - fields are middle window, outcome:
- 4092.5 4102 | 1.98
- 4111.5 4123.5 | 0.32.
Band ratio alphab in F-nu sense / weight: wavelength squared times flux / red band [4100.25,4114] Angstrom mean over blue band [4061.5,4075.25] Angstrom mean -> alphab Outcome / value 0.83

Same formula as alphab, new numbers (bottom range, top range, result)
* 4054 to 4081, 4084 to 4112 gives 0.89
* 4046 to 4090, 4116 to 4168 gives 1.03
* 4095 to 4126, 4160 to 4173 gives 1.15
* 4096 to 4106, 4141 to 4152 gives 1.45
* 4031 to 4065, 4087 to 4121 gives 0.90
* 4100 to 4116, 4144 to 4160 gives 1.23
